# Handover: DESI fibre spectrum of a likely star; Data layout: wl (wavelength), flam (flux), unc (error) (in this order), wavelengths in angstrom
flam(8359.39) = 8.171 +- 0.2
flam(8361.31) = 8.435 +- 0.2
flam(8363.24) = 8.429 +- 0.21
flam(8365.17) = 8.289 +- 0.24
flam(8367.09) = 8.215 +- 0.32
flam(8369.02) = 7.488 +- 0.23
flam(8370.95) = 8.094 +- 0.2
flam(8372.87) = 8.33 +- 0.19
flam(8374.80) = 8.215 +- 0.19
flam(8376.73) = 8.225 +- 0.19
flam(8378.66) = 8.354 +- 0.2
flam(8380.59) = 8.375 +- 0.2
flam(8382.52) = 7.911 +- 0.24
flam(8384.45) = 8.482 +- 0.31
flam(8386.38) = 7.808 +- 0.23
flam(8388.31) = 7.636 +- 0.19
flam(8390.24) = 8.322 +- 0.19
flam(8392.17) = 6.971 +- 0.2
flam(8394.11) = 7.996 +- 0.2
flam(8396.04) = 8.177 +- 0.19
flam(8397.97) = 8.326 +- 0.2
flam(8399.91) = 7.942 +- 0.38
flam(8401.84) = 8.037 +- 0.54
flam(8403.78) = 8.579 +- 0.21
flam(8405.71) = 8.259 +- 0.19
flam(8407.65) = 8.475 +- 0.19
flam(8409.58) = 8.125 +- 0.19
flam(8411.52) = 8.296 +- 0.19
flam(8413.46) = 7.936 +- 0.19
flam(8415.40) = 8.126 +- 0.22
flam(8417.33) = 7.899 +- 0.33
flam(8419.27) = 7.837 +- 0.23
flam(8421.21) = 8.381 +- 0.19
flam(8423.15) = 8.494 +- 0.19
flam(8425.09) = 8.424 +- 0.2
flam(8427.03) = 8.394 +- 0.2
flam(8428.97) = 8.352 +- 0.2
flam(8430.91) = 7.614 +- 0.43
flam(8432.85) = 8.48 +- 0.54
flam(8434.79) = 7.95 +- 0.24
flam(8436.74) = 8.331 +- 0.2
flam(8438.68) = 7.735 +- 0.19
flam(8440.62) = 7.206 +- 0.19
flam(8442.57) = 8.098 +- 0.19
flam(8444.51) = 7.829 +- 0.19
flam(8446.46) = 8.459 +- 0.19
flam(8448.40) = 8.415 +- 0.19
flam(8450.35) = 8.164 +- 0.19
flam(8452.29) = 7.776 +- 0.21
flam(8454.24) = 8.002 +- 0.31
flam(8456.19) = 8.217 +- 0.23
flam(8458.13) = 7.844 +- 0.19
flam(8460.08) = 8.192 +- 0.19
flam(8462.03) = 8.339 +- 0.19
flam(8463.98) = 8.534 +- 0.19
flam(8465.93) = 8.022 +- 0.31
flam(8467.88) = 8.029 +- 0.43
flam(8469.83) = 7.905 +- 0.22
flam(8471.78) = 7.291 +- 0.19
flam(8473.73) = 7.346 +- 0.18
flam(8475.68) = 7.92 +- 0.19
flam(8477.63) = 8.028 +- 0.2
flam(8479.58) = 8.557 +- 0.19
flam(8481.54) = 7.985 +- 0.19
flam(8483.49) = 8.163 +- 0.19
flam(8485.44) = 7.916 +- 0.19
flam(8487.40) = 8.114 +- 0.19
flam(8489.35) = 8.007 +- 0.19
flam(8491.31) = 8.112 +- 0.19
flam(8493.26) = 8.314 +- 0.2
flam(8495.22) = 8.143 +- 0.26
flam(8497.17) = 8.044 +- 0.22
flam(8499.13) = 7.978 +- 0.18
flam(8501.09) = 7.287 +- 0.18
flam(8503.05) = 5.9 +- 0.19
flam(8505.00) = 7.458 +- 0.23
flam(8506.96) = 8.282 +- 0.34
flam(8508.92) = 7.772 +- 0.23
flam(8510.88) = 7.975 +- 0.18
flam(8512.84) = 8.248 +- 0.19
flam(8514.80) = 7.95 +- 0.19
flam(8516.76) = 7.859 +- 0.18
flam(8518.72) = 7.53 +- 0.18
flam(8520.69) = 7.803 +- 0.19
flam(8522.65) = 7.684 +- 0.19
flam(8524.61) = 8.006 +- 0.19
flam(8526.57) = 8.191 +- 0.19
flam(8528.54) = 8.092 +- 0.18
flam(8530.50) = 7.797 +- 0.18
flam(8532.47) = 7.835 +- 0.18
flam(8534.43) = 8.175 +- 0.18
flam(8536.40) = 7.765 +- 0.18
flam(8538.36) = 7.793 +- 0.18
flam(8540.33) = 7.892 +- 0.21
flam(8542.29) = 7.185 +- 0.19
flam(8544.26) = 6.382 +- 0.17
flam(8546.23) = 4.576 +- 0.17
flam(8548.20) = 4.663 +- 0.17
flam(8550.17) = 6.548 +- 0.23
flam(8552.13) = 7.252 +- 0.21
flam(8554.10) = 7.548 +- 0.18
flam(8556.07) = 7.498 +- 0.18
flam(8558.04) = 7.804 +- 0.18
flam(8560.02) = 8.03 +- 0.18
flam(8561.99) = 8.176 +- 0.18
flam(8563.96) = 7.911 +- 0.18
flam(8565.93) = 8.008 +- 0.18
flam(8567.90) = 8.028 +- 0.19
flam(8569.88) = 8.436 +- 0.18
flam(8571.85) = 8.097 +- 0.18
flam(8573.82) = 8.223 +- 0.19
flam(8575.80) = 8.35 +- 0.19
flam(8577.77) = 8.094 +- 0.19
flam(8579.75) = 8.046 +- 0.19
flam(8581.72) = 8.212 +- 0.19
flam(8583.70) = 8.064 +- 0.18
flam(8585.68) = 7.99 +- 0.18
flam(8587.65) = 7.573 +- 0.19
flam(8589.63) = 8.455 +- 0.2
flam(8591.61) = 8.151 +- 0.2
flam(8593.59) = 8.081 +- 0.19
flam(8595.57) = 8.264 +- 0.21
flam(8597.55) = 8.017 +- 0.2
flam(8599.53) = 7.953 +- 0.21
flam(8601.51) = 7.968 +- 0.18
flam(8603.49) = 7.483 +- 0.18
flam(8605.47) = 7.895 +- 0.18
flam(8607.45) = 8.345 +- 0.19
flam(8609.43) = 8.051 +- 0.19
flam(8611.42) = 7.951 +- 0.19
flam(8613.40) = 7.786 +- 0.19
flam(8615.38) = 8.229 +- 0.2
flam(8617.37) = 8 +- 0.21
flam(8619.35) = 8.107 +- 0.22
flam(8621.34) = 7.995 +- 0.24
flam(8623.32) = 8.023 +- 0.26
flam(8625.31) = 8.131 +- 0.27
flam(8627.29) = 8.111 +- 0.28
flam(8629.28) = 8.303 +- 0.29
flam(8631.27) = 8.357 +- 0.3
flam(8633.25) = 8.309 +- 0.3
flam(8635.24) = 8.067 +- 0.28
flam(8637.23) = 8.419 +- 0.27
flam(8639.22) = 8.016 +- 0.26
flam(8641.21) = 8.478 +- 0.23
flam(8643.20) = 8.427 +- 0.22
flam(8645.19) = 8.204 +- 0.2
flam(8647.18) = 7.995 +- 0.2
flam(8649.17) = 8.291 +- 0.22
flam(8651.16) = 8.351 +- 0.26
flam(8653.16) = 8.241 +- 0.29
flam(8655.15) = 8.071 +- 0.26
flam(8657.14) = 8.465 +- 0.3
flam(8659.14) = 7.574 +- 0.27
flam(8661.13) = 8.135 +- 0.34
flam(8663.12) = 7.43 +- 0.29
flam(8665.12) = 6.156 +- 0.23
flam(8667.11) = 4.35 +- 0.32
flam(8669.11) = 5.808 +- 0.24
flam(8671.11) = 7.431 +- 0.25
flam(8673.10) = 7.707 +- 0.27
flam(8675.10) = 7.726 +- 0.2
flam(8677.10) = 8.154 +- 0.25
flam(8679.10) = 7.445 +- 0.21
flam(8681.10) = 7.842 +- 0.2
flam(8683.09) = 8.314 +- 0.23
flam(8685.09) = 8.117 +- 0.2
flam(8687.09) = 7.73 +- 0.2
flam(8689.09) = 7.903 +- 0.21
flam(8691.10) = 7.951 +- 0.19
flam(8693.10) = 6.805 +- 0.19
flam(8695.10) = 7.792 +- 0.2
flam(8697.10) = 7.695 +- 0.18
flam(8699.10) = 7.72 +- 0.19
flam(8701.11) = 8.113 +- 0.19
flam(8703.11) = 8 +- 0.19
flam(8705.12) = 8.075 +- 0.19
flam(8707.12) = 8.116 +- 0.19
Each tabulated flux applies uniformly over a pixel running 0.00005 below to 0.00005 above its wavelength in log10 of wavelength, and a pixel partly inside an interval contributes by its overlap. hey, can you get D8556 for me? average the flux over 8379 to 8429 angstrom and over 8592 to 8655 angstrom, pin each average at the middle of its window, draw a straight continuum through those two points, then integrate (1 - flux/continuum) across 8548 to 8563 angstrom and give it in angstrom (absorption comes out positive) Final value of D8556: 1.5 angstrom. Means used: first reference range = 8.14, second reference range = 8.12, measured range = 7.32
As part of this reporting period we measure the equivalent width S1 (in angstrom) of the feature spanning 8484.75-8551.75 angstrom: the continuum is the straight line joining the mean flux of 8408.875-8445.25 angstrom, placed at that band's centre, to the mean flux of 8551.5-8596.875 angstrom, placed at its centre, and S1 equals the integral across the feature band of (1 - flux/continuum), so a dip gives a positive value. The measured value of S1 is 4.0 angstrom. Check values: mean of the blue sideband 8.08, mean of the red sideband 8.02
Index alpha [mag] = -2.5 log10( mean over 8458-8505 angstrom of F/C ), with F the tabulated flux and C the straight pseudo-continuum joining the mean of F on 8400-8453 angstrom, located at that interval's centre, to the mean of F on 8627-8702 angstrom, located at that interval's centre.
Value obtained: 0.020 mag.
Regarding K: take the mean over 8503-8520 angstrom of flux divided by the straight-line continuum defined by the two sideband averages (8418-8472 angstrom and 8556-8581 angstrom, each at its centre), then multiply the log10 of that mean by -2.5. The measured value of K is 0.04 mag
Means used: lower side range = 8.09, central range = 7.76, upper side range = 8.08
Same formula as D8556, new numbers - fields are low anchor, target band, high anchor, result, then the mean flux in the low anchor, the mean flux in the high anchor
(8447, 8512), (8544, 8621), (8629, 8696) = 0.8 angstrom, 7.94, 7.77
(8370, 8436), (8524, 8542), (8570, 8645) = 0.5 angstrom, 8.14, 8.11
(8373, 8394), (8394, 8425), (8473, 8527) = -0.7 angstrom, 8.04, 7.88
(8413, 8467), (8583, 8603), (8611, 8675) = -0.3 angstrom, 8.11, 7.84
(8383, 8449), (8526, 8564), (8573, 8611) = 3.5 angstrom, 8.1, 8.06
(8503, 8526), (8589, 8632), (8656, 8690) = -2.8 angstrom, 7.79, 7.43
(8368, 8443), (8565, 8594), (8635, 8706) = -0.9 angstrom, 8.09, 7.74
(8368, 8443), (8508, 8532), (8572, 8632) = 0.5 angstrom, 8.09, 8.07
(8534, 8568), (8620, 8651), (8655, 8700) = -3.4 angstrom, 7.26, 7.48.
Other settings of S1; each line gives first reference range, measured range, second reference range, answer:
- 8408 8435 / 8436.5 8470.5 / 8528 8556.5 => -0.69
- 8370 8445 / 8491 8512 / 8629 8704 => 0.64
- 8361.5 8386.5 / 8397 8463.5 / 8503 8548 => -1.53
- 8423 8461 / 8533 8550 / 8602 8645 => 2.70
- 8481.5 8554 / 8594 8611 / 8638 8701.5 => -0.78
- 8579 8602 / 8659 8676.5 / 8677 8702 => 2.09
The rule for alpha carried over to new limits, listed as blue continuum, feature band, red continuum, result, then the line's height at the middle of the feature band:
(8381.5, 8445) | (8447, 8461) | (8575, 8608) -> 0.00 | 8.07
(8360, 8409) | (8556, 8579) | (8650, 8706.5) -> -0.04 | 7.81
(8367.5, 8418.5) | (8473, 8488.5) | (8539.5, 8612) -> -0.01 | 7.91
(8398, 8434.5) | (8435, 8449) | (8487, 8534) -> 0.01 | 8.11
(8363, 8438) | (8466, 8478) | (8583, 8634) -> 0.05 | 8.11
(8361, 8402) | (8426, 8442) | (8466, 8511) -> -0.01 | 7.97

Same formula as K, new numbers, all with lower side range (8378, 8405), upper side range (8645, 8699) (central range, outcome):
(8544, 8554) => 0.287 mag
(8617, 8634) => -0.064 mag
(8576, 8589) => -0.038 mag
